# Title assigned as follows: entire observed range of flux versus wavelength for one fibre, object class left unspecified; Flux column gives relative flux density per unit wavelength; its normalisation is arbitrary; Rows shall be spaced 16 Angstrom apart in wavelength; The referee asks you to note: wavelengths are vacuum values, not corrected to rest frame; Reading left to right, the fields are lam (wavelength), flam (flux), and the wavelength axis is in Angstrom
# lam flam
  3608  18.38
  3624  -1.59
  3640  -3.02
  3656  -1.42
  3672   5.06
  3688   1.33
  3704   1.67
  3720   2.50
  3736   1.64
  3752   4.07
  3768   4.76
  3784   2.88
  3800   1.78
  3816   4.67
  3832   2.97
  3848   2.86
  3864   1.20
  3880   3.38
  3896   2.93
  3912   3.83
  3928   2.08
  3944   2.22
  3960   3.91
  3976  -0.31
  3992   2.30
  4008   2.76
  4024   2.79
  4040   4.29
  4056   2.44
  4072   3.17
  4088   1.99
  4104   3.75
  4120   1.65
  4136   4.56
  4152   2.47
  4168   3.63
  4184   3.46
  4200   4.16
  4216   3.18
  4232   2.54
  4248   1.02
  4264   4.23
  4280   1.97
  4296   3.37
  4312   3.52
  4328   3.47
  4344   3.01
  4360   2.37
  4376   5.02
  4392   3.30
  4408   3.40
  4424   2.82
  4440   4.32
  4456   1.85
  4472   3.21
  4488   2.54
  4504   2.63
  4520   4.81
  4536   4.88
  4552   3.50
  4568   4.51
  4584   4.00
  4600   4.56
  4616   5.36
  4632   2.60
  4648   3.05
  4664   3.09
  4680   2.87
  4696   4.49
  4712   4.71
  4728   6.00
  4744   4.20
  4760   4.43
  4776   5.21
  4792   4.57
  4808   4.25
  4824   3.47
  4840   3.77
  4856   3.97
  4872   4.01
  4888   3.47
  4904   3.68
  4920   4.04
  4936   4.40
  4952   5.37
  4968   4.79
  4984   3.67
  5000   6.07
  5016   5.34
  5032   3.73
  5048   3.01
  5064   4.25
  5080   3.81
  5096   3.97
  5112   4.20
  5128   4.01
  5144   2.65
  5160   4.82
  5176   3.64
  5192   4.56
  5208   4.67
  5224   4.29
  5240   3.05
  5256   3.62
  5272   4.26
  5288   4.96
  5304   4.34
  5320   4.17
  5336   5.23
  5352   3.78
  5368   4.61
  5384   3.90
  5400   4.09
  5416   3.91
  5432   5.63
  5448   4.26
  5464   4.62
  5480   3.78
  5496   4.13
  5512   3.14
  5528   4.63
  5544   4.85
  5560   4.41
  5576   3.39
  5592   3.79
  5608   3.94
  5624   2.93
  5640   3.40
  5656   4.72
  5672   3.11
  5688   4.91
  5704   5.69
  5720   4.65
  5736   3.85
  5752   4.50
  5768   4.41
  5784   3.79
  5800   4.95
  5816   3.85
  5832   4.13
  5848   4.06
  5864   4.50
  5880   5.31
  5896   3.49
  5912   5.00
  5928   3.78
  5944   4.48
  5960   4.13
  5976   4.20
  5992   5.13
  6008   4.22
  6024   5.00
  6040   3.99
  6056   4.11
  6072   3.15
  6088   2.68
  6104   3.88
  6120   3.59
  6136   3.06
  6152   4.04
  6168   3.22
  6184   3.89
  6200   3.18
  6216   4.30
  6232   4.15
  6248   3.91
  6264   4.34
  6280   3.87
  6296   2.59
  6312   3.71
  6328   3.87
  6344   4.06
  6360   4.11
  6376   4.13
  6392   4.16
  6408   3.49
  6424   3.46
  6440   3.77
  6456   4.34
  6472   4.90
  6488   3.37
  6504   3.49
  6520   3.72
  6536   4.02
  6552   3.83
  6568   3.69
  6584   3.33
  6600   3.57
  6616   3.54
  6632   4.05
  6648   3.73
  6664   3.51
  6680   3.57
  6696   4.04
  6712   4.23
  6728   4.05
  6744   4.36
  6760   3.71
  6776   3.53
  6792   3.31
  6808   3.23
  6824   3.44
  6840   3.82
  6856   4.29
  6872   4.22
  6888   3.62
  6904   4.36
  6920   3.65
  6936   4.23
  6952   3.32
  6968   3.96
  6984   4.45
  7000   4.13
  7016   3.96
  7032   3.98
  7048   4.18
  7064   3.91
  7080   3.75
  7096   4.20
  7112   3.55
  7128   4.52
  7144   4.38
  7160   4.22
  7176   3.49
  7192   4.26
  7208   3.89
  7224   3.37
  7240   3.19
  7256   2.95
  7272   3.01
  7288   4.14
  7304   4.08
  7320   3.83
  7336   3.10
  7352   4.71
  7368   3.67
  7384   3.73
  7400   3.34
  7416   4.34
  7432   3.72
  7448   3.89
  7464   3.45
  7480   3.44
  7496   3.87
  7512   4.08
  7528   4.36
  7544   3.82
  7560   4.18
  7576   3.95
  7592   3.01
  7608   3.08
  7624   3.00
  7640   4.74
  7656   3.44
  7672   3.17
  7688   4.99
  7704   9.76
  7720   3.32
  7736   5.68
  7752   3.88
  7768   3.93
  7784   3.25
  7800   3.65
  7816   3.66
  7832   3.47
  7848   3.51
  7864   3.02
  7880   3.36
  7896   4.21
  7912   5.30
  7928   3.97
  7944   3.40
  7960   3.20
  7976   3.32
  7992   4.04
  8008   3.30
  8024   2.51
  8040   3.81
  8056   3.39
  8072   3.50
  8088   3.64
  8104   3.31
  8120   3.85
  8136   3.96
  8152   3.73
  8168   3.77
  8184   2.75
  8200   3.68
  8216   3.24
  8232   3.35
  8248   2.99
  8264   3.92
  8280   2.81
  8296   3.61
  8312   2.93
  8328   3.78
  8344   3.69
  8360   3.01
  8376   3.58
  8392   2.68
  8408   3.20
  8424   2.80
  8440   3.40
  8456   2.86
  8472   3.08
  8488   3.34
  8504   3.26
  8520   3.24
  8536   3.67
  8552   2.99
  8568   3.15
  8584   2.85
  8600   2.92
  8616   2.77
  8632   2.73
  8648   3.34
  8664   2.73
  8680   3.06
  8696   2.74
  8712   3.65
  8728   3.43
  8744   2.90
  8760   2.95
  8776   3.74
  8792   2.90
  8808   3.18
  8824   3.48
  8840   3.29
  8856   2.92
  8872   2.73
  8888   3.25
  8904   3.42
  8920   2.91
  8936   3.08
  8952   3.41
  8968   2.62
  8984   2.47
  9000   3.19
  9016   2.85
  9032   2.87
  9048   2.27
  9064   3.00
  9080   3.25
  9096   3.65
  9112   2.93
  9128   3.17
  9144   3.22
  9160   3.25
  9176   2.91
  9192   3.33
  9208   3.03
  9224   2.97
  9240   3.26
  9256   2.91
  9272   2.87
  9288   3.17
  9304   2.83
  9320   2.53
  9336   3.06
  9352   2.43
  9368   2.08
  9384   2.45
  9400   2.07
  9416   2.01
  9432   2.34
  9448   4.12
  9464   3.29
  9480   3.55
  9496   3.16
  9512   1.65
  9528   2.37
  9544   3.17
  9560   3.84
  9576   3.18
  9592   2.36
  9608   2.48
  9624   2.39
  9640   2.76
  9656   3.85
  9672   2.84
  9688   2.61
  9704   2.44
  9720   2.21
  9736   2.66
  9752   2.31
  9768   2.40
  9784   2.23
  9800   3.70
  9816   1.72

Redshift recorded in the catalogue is 0.174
